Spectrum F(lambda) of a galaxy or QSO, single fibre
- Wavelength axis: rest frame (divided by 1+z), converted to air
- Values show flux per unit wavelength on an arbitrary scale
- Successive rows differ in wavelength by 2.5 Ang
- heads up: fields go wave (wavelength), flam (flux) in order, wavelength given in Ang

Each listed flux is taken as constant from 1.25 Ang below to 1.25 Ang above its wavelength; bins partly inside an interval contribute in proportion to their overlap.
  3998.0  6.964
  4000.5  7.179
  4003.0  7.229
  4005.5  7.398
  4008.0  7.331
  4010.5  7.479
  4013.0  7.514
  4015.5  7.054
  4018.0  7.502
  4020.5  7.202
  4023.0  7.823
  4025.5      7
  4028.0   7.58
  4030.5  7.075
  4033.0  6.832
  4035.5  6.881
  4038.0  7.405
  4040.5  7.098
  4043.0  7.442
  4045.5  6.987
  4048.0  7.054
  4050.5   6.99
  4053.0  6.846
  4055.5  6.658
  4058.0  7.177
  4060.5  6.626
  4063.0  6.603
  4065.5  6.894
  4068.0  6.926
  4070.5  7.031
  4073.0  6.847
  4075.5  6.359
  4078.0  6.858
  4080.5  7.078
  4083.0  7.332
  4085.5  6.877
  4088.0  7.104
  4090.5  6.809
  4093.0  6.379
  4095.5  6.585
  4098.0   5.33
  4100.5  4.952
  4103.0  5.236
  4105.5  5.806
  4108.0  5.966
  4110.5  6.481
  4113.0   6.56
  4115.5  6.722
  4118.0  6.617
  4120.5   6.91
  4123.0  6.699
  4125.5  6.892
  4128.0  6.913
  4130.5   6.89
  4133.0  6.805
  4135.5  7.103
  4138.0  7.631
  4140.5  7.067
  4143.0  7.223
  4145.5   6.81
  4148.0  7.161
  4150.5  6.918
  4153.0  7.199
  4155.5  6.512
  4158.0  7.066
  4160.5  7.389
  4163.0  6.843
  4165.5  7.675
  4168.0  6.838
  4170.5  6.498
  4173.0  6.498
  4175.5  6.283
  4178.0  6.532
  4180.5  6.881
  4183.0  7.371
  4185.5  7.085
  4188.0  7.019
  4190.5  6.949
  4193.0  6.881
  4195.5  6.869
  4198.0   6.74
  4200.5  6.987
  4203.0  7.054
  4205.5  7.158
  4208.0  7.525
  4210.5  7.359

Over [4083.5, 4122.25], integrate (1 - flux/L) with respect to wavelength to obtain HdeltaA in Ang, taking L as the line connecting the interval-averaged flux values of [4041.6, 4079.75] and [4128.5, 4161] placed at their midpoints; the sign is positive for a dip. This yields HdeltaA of 3.64 Ang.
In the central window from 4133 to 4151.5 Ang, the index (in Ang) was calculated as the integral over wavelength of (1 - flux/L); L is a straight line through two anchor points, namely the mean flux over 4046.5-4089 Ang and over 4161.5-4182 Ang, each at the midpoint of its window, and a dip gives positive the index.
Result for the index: -0.8 Ang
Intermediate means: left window 6.9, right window 6.77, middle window 7.11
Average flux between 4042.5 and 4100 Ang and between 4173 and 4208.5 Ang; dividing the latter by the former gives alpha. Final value 1.0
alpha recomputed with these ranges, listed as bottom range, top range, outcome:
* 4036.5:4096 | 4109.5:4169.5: 1.01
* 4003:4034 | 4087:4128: 0.87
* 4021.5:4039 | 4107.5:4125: 0.91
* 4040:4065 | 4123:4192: 1.00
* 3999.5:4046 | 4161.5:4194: 0.95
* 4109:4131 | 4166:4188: 1.01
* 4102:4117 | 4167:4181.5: 1.07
